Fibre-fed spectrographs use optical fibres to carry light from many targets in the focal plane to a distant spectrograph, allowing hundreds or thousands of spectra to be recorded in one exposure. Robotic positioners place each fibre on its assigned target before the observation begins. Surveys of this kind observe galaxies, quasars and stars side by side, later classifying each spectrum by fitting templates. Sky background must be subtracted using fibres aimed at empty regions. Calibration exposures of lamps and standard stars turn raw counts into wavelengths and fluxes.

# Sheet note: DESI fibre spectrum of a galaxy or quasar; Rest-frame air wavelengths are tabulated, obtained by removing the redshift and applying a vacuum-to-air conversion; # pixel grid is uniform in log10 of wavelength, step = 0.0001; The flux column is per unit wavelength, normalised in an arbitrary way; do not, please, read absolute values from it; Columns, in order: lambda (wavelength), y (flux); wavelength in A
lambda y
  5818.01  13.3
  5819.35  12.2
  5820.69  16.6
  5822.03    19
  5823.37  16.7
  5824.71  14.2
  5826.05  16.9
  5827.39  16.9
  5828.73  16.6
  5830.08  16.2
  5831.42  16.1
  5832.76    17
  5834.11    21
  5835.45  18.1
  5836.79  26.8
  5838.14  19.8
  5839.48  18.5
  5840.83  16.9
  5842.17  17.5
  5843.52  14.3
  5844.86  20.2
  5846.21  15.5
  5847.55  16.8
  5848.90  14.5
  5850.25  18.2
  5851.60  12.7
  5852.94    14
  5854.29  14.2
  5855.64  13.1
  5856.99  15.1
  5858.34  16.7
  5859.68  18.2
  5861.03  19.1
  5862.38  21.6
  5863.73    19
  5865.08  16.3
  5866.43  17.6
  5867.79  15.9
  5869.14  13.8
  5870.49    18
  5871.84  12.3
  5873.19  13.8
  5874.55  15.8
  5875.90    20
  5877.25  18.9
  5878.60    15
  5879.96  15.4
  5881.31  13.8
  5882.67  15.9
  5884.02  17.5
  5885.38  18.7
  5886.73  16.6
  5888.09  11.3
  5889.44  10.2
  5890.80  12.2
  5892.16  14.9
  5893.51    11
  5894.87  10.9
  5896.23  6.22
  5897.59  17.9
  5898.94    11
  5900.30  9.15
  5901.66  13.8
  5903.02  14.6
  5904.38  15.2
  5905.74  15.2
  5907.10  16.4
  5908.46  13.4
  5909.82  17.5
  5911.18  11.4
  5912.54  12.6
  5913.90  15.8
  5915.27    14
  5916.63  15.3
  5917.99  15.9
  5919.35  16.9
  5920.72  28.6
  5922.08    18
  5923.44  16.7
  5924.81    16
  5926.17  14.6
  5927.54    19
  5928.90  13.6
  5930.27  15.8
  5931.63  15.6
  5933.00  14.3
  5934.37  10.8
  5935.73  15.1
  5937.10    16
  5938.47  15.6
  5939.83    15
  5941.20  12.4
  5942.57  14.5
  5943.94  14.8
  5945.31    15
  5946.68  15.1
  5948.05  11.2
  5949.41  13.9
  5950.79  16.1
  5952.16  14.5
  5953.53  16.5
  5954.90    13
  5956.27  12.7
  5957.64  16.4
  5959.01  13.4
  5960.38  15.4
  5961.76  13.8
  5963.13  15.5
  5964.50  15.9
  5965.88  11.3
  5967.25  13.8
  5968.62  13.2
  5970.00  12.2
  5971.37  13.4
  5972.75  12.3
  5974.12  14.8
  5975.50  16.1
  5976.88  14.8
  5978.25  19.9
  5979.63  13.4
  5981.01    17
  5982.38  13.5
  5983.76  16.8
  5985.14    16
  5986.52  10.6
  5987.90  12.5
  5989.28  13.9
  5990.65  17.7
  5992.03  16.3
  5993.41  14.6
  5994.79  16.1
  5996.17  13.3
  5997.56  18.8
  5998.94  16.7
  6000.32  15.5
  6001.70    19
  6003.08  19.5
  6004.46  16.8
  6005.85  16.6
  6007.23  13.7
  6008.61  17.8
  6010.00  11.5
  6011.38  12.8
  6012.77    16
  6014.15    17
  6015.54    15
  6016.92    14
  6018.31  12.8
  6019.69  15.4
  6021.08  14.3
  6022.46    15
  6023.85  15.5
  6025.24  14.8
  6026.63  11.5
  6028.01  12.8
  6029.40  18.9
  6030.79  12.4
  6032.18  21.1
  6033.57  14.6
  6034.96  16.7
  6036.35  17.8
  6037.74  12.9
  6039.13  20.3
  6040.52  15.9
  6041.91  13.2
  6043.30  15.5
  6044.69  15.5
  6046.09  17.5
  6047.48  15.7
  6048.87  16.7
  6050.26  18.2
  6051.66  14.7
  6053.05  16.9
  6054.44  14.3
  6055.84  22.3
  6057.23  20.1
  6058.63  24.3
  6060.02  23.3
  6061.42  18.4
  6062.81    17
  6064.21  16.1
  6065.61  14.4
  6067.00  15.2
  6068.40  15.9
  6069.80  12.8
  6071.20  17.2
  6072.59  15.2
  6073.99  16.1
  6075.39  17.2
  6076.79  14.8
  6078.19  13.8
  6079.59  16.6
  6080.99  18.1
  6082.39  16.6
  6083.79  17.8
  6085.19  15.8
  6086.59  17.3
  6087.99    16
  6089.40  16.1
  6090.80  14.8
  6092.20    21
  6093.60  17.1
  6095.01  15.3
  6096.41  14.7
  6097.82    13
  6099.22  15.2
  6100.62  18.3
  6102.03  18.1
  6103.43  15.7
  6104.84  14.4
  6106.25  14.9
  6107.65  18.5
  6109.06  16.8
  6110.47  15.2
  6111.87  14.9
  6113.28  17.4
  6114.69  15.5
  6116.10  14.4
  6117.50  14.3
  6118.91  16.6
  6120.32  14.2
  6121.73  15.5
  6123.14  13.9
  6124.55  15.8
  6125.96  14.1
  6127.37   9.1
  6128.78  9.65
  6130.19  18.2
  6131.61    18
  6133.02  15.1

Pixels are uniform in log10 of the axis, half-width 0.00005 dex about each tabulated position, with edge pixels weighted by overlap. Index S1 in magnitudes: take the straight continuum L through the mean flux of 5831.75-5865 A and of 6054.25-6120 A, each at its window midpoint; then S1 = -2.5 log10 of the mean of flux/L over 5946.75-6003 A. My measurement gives 0.14 mag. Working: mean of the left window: 17.4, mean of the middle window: 14.9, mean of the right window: 16.6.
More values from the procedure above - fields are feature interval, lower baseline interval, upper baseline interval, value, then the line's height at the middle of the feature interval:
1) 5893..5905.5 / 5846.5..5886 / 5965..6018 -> 0.28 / 16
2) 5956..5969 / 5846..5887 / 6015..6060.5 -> 0.15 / 16.3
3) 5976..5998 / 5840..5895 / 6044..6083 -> 0.08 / 16.5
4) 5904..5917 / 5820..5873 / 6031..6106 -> 0.15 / 16.9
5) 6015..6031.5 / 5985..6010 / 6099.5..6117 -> 0.10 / 15.8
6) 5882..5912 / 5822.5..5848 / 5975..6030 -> 0.23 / 16.8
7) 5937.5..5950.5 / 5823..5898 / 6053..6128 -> 0.14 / 16.2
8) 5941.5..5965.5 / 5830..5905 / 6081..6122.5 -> 0.10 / 15.9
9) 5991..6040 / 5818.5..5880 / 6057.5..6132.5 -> 0.04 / 16.3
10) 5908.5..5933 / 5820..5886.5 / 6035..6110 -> 0.04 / 16.8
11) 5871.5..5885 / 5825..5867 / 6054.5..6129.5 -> 0.07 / 17.1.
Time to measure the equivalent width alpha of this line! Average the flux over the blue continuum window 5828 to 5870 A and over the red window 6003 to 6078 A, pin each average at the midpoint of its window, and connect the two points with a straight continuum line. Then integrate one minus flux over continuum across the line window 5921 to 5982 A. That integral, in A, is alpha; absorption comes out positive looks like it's 6.5 A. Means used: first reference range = 17.1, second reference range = 16.1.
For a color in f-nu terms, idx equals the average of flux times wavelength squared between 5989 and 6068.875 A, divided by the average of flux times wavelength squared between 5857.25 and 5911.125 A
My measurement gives 1.13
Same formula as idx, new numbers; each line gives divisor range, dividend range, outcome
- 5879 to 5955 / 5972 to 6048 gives 1.08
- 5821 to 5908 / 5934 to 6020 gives 0.97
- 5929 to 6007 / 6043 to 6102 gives 1.16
